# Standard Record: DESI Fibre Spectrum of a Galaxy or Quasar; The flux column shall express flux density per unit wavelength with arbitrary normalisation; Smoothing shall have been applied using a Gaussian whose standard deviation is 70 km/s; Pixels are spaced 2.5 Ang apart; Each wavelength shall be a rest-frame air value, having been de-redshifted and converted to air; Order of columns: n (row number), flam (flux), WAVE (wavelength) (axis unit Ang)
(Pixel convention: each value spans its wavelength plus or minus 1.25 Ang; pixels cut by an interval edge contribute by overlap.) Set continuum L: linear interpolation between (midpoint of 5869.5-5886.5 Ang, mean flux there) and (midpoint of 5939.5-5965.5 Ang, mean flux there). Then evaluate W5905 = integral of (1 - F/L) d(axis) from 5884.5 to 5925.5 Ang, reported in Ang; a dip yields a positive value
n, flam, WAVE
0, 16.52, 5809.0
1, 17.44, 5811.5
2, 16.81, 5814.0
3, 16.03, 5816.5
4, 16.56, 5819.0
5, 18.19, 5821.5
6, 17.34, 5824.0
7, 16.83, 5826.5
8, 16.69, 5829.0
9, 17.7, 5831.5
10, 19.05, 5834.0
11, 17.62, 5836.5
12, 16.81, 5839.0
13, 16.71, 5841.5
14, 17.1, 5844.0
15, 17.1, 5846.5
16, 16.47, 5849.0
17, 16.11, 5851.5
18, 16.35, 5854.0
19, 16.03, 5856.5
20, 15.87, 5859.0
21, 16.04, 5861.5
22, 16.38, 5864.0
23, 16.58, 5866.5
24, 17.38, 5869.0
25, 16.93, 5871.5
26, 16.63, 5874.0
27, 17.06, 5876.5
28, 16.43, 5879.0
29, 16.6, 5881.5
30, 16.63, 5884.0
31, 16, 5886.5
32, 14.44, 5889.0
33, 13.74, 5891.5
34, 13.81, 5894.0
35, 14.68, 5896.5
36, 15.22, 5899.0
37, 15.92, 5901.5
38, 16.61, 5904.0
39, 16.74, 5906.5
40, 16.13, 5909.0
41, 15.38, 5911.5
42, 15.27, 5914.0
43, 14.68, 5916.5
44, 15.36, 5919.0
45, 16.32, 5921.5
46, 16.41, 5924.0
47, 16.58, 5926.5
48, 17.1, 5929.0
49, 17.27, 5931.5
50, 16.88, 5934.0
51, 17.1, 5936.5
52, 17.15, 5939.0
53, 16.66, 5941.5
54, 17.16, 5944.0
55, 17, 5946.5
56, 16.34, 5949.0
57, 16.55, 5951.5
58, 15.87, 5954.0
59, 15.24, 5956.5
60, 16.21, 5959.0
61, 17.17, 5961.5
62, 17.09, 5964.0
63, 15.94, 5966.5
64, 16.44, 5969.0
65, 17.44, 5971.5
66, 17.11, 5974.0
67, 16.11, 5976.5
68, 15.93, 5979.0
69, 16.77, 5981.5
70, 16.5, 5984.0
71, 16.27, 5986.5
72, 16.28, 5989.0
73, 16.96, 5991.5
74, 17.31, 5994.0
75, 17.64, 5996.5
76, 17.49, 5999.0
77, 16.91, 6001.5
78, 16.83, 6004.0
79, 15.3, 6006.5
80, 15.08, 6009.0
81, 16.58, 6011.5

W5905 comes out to 2.9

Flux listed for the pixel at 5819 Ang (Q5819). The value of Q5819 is 16.56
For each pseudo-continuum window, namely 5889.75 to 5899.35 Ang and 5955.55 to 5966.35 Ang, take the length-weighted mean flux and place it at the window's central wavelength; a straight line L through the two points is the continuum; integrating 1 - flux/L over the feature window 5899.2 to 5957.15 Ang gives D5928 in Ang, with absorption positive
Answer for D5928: -3.7 Ang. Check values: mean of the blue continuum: 14.3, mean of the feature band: 16.3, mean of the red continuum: 16.4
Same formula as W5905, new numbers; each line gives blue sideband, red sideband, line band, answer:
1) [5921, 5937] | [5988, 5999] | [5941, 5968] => 0.7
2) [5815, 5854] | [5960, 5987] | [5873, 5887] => 0.3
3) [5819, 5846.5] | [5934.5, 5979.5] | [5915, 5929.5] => 0.7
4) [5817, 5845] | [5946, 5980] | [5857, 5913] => 3.3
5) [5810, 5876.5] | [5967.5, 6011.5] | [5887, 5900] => 1.8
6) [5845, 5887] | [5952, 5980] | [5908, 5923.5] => 0.9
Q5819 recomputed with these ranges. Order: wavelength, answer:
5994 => 17.31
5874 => 16.63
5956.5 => 15.24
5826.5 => 16.83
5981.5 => 16.77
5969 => 16.44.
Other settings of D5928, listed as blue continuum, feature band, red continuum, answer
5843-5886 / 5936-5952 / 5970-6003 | -0.1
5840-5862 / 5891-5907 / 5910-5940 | 1.1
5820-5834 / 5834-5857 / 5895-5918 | 0.3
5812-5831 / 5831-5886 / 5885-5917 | -2.0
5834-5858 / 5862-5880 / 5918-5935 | 0.0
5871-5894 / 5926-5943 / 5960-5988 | -0.7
